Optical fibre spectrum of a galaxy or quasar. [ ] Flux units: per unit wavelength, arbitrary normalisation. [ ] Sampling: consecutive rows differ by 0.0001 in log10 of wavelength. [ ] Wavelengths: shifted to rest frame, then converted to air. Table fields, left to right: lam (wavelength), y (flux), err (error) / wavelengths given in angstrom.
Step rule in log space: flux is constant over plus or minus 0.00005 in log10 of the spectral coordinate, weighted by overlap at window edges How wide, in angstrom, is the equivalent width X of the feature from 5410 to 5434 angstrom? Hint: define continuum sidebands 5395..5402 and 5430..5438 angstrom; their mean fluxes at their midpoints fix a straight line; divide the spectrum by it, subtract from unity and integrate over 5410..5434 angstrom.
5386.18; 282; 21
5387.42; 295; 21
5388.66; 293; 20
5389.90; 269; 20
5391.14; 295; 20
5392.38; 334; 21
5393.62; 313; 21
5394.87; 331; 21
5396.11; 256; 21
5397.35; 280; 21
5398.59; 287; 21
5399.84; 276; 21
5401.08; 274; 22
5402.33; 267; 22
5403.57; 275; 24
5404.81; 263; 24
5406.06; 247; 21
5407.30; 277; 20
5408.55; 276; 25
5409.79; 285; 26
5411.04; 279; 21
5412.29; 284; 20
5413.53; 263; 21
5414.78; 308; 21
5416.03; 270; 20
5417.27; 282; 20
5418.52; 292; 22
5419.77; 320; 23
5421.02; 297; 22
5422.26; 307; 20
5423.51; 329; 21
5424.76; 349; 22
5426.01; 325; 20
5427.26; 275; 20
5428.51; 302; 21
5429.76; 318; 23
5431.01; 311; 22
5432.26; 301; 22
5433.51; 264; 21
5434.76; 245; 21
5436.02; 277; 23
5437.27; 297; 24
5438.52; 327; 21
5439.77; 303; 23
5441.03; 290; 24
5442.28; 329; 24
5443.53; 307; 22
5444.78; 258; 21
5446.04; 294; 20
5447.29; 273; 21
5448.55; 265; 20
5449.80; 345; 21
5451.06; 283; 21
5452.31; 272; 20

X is -1.4 angstrom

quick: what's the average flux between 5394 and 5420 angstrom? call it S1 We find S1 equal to 280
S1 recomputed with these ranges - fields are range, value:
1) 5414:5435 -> 300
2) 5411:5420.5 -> 288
